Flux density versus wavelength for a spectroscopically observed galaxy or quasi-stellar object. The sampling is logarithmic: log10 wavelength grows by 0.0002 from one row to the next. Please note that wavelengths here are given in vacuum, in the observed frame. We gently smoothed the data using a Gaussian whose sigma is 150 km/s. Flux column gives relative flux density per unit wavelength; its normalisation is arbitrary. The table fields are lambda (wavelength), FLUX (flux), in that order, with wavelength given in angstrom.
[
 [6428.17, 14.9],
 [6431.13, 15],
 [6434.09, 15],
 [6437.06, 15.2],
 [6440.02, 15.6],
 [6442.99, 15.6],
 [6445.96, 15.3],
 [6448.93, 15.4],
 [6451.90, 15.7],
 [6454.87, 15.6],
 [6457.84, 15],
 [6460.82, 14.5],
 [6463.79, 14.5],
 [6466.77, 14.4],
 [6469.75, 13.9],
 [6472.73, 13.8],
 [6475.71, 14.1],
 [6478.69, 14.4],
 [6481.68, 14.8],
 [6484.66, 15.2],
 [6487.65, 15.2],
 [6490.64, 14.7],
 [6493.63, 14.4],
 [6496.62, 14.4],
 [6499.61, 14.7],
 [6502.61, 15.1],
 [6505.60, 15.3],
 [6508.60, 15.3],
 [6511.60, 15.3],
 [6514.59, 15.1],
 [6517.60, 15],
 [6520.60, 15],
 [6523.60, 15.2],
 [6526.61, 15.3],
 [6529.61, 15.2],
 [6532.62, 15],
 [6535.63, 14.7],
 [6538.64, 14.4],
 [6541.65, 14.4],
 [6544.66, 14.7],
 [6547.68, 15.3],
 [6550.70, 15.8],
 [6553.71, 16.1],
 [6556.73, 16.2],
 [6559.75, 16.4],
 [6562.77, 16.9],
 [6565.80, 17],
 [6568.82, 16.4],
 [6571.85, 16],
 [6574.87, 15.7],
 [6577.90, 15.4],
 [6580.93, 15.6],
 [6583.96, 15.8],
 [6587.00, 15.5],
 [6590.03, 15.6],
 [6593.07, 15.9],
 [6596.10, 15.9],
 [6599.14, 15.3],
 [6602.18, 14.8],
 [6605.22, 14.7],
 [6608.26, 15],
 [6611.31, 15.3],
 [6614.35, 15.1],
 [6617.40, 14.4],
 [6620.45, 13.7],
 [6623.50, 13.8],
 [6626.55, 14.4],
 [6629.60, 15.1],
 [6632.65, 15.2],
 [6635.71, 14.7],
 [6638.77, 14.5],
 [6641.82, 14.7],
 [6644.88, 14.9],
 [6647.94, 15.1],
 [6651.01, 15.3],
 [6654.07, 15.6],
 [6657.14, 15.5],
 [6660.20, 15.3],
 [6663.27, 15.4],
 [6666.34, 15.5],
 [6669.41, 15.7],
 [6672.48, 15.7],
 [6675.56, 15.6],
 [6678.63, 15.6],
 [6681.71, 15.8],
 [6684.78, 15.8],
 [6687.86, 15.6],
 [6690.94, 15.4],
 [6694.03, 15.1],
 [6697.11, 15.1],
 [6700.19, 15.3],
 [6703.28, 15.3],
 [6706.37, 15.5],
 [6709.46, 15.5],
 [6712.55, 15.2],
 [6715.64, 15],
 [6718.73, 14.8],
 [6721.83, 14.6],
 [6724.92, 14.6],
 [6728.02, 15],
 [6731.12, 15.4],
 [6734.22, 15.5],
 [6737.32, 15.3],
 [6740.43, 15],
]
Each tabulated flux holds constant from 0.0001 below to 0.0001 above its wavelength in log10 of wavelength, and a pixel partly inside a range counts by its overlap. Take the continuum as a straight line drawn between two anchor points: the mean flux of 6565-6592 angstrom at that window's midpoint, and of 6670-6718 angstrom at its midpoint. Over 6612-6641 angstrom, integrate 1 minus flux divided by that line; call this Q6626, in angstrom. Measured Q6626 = 2.1 angstrom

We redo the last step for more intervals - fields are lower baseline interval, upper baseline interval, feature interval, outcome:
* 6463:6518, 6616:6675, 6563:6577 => -1.4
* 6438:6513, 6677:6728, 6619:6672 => 0.6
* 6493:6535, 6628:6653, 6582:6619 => -0.7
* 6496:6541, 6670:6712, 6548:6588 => -2.4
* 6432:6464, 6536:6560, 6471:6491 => 0.9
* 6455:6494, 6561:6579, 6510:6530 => 0.3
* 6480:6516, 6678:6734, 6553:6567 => -1.4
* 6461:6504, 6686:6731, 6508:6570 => -3.2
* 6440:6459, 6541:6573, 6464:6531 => 3.8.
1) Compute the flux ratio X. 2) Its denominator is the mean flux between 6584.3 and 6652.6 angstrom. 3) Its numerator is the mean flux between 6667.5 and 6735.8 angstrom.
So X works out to 1.0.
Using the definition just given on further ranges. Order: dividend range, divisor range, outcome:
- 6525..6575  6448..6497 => 1.06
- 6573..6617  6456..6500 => 1.06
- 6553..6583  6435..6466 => 1.06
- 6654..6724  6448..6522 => 1.04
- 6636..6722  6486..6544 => 1.02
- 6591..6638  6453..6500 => 1.02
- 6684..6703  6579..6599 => 0.98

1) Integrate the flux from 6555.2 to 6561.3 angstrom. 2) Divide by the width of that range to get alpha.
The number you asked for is 16.3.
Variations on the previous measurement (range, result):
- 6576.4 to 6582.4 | 15.5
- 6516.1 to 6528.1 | 15.1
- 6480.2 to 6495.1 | 14.9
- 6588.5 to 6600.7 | 15.7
